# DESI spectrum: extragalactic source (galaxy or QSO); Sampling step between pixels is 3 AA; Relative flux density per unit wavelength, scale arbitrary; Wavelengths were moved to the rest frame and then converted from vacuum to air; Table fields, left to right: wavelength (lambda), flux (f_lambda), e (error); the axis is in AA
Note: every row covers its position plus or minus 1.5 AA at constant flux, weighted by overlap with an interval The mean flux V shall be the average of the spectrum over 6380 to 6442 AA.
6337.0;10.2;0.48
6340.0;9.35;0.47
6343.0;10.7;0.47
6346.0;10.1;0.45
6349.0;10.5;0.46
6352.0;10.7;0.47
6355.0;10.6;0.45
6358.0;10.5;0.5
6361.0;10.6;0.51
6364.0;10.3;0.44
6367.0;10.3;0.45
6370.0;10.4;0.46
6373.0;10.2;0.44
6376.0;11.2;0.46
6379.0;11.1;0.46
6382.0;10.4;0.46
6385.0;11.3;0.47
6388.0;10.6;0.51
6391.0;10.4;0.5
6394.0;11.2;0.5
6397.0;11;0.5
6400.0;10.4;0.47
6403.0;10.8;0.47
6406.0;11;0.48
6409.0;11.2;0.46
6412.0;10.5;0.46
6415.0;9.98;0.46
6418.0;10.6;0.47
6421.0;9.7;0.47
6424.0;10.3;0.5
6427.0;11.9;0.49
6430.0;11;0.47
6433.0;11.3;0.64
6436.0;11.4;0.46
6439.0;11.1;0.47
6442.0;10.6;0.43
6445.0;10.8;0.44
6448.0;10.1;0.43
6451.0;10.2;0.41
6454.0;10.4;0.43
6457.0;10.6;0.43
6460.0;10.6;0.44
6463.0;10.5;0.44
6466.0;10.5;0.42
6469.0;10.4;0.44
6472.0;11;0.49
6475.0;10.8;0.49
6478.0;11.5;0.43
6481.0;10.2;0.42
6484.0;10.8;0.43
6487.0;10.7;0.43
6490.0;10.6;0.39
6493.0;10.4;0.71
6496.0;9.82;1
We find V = 10.8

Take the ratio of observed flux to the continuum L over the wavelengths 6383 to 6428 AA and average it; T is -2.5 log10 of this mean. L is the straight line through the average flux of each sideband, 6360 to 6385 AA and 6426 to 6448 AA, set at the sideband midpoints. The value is 0.01 mag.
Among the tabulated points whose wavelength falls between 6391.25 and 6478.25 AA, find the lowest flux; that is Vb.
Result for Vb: 9.7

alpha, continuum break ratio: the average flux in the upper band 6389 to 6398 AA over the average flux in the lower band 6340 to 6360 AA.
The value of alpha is 1.04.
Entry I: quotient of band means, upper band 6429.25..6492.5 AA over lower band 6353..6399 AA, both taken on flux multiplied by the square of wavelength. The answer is 1.03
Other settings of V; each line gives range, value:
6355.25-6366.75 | 10.5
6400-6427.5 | 10.6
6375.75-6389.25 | 10.9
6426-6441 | 11.3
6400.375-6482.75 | 10.7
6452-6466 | 10.5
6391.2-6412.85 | 10.9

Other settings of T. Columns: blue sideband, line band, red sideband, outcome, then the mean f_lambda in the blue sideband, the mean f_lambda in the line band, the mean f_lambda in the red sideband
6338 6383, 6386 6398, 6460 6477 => -0.03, 10.5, 10.8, 10.7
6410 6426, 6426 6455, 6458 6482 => -0.04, 10.3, 10.9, 10.7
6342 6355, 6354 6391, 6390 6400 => 0.01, 10.5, 10.6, 10.8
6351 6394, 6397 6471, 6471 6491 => 0.01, 10.6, 10.7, 10.8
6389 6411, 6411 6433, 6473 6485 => 0.02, 10.8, 10.6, 10.8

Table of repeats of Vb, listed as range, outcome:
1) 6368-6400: 10.2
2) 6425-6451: 10.1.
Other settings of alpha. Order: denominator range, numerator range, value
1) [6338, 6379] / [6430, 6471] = 1.02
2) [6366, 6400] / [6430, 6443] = 1.04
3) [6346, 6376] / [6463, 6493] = 1.02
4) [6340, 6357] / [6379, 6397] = 1.04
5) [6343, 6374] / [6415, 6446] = 1.04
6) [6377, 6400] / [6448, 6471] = 0.96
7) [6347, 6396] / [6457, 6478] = 1.00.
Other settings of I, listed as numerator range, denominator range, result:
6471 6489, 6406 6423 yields 1.06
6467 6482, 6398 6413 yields 1.02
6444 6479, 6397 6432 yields 1.01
